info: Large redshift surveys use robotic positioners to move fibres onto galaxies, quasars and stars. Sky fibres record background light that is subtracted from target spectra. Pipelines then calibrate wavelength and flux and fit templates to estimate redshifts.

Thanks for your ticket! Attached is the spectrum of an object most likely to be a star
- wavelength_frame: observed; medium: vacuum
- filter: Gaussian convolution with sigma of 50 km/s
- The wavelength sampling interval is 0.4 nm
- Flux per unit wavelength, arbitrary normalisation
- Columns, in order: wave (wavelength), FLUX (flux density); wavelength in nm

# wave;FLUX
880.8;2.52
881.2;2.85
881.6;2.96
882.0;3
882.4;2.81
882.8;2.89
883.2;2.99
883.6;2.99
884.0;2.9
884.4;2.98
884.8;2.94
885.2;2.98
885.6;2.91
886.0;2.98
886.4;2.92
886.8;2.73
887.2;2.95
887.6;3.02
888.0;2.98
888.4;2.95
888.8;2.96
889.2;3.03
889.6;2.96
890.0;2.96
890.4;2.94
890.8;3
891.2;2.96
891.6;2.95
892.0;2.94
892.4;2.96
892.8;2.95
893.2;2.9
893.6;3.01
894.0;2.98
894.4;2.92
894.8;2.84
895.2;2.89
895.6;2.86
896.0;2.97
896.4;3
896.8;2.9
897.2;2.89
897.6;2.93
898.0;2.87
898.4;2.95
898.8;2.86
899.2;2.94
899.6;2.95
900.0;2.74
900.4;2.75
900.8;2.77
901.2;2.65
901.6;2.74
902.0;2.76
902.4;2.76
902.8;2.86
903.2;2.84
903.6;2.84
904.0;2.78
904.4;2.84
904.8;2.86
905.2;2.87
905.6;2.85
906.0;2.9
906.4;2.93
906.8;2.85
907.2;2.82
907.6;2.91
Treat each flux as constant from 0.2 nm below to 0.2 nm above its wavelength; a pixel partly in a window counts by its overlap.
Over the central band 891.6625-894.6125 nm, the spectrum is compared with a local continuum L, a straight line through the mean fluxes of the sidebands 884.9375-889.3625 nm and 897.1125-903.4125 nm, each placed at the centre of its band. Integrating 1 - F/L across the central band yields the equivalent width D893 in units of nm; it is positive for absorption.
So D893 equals -0.06 nm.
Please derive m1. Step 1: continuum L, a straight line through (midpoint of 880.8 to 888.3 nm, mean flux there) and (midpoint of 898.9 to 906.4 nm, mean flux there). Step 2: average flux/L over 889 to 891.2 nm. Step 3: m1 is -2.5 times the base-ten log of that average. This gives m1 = -0.03 mag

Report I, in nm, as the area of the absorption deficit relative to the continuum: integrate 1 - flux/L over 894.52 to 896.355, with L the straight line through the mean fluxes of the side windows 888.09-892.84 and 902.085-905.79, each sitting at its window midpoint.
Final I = 0.01 nm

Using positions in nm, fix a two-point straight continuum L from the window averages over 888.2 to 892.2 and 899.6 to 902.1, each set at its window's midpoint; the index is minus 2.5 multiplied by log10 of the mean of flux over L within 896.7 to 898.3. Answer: -0.03 mag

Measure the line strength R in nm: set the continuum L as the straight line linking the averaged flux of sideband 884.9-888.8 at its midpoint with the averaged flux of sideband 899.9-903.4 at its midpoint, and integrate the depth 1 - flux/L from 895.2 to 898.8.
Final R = -0.125 nm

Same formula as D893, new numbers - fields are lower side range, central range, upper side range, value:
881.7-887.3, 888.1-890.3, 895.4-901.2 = -0.046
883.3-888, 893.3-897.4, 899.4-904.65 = -0.106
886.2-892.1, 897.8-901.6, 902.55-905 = 0.054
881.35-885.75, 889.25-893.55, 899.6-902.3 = -0.153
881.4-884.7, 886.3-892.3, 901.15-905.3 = -0.110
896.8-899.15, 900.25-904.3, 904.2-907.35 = 0.148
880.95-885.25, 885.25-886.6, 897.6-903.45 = -0.014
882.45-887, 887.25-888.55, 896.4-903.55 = -0.033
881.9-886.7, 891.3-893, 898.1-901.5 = -0.042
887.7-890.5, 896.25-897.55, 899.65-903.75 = -0.035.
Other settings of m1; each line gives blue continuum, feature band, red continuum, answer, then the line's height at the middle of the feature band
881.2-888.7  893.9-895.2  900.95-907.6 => -0.01 mag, 2.88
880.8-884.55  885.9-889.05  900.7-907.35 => -0.02 mag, 2.89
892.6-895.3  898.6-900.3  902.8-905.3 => 0.01 mag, 2.88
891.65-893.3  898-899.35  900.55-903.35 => -0.03 mag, 2.83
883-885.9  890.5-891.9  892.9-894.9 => -0.01 mag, 2.94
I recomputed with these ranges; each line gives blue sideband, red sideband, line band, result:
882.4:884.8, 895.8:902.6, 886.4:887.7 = 0.01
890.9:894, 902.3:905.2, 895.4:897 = -0.01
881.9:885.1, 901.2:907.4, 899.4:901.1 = 0.03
